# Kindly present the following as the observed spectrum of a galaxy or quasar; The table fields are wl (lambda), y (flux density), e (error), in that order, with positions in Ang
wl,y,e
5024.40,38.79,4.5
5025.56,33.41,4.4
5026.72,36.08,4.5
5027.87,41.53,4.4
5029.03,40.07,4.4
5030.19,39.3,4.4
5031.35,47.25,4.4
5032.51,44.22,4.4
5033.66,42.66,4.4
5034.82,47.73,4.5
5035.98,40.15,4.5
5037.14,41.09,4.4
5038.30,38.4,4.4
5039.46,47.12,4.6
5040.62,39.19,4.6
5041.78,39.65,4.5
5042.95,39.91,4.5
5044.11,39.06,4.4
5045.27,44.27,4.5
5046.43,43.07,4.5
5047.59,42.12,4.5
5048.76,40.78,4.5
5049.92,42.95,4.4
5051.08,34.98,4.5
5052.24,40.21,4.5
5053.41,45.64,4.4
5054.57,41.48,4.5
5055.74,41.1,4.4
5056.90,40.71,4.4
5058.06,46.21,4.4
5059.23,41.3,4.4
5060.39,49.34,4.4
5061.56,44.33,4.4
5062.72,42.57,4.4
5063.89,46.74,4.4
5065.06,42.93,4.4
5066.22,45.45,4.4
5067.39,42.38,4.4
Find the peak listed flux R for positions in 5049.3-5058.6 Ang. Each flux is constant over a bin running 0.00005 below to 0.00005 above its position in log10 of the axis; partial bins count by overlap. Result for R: 46.21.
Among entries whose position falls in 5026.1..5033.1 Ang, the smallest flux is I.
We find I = 36.08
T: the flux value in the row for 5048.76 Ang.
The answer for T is 40.78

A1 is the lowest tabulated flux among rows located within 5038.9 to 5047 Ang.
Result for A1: 39.06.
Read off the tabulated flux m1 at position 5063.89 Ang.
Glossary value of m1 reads 46.74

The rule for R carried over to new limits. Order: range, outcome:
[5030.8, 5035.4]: 47.73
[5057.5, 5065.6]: 49.34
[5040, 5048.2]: 44.27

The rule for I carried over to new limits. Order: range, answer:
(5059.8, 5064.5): 42.57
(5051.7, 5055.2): 40.21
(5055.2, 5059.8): 40.71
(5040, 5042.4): 39.19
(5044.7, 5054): 34.98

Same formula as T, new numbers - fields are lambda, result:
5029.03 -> 40.07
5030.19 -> 39.3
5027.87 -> 41.53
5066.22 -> 45.45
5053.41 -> 45.64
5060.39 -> 49.34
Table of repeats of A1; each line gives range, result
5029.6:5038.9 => 38.4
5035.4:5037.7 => 40.15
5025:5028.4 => 33.41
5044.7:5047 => 43.07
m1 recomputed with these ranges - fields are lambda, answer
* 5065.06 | 42.93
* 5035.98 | 40.15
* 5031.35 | 47.25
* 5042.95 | 39.91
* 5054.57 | 41.48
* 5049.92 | 42.95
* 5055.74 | 41.1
